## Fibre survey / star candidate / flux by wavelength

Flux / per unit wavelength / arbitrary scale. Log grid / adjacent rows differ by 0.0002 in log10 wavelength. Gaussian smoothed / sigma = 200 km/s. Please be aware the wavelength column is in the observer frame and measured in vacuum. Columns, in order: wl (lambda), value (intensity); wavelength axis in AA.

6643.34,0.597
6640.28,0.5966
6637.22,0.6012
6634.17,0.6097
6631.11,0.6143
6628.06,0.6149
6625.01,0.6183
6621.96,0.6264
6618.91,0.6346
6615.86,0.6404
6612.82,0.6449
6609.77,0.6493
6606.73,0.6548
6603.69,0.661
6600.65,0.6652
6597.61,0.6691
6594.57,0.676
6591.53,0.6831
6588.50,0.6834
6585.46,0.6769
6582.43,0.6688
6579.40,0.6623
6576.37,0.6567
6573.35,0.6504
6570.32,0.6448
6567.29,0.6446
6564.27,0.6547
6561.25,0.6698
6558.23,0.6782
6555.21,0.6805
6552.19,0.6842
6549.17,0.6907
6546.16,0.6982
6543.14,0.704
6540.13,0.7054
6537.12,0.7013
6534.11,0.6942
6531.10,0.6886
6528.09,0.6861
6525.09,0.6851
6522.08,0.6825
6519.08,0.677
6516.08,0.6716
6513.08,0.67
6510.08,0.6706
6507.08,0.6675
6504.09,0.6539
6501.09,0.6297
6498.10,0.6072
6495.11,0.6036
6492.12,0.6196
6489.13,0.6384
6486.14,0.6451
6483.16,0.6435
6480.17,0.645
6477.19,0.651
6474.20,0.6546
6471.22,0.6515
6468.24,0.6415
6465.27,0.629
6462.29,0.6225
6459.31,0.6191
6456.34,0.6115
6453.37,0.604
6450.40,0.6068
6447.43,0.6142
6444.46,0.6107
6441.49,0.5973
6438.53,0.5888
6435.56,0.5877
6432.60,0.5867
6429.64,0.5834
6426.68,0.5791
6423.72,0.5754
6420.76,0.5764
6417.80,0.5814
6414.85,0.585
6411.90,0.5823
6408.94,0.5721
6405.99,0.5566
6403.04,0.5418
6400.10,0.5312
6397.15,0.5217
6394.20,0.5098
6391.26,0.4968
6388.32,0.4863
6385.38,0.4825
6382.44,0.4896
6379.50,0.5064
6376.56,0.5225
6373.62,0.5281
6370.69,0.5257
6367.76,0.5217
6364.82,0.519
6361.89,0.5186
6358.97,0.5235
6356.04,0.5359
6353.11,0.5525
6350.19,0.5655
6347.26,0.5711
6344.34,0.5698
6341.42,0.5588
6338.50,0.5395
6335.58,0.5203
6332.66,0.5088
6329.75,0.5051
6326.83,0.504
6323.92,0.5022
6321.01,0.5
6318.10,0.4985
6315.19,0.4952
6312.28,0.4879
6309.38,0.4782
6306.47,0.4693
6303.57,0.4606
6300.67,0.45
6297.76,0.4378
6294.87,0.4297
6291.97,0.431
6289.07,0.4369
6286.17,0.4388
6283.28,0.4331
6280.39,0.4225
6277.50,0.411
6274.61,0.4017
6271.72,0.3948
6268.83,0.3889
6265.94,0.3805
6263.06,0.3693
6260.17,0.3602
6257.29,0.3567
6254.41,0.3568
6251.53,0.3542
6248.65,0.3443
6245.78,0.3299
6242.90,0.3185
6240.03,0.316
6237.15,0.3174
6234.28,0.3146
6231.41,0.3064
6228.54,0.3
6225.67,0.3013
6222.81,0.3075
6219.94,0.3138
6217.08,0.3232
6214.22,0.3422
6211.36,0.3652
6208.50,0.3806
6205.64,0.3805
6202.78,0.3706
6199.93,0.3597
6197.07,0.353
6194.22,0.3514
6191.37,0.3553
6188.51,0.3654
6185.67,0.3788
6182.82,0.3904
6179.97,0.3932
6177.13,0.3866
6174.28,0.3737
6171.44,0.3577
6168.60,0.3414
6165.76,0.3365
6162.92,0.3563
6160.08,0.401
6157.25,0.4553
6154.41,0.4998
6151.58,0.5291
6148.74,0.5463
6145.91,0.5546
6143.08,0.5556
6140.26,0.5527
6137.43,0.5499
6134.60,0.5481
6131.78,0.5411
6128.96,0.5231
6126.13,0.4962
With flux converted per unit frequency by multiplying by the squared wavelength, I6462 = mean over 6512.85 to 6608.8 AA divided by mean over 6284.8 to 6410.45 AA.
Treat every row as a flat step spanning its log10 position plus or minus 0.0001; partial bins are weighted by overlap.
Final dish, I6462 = 1.42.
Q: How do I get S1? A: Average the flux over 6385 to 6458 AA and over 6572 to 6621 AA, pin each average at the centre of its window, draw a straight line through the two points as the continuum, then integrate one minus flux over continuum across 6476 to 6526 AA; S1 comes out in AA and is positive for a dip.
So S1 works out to -3.27 AA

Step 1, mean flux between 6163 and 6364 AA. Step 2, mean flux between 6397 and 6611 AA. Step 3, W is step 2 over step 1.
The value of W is 1.55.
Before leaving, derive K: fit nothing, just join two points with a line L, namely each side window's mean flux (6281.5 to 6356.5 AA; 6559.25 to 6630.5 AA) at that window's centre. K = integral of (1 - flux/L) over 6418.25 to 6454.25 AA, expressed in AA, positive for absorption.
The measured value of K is -1.9 AA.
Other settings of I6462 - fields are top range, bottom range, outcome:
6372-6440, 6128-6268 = 1.50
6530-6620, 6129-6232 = 1.87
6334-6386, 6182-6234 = 1.61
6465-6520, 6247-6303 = 1.73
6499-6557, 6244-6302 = 1.86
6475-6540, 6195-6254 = 2.15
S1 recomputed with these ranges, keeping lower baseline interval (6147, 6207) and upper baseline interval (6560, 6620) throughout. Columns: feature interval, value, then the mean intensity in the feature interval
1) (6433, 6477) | -3.4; 0.617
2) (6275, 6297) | 1.8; 0.428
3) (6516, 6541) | -2.7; 0.688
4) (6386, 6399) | 0.7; 0.503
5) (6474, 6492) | -1.6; 0.643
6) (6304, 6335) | -0.5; 0.495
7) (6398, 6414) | -0.4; 0.557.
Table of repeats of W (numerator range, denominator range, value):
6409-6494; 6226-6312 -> 1.58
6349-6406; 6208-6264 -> 1.56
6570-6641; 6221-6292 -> 1.78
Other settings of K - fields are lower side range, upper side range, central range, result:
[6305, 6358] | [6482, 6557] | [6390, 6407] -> 1.4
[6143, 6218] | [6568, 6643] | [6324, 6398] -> -3.1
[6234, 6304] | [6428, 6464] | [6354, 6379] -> -0.9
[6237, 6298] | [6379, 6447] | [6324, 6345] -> -2.9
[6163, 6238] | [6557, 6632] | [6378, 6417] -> -2.1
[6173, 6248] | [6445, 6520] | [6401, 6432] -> -0.3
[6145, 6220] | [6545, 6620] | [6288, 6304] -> 1.0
